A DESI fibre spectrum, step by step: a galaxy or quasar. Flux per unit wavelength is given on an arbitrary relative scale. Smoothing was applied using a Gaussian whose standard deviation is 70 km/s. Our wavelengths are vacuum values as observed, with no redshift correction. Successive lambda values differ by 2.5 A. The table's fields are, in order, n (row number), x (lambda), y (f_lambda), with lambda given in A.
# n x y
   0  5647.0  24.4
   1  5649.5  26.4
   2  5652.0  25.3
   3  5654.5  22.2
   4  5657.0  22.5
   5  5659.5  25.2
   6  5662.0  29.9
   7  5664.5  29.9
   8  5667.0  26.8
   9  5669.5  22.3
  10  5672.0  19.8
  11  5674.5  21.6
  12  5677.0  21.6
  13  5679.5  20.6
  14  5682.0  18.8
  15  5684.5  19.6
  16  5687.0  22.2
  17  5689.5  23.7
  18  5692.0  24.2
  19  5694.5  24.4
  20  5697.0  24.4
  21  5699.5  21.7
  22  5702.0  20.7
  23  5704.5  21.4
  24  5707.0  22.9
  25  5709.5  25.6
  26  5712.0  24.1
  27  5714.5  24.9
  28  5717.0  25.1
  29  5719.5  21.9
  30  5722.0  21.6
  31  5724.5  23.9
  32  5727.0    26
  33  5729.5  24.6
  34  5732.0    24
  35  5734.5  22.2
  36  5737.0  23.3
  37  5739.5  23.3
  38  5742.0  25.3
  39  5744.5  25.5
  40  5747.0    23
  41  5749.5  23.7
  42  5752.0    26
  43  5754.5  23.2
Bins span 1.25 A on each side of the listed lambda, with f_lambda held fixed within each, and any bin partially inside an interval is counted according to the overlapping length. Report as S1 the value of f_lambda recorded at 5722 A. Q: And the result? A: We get 21.6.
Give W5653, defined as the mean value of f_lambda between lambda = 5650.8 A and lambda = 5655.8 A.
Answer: 23.7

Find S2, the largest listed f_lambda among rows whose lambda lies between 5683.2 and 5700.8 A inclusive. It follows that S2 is 24.4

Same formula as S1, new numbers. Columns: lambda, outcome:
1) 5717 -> 25.1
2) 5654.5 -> 22.2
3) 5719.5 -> 21.9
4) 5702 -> 20.7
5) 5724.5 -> 23.9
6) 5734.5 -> 22.2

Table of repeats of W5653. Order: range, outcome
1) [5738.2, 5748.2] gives 24.3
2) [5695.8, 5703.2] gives 22.3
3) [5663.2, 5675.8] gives 24.1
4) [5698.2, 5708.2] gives 21.7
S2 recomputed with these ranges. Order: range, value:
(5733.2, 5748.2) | 25.5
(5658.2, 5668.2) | 29.9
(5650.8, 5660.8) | 25.3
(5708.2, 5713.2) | 25.6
